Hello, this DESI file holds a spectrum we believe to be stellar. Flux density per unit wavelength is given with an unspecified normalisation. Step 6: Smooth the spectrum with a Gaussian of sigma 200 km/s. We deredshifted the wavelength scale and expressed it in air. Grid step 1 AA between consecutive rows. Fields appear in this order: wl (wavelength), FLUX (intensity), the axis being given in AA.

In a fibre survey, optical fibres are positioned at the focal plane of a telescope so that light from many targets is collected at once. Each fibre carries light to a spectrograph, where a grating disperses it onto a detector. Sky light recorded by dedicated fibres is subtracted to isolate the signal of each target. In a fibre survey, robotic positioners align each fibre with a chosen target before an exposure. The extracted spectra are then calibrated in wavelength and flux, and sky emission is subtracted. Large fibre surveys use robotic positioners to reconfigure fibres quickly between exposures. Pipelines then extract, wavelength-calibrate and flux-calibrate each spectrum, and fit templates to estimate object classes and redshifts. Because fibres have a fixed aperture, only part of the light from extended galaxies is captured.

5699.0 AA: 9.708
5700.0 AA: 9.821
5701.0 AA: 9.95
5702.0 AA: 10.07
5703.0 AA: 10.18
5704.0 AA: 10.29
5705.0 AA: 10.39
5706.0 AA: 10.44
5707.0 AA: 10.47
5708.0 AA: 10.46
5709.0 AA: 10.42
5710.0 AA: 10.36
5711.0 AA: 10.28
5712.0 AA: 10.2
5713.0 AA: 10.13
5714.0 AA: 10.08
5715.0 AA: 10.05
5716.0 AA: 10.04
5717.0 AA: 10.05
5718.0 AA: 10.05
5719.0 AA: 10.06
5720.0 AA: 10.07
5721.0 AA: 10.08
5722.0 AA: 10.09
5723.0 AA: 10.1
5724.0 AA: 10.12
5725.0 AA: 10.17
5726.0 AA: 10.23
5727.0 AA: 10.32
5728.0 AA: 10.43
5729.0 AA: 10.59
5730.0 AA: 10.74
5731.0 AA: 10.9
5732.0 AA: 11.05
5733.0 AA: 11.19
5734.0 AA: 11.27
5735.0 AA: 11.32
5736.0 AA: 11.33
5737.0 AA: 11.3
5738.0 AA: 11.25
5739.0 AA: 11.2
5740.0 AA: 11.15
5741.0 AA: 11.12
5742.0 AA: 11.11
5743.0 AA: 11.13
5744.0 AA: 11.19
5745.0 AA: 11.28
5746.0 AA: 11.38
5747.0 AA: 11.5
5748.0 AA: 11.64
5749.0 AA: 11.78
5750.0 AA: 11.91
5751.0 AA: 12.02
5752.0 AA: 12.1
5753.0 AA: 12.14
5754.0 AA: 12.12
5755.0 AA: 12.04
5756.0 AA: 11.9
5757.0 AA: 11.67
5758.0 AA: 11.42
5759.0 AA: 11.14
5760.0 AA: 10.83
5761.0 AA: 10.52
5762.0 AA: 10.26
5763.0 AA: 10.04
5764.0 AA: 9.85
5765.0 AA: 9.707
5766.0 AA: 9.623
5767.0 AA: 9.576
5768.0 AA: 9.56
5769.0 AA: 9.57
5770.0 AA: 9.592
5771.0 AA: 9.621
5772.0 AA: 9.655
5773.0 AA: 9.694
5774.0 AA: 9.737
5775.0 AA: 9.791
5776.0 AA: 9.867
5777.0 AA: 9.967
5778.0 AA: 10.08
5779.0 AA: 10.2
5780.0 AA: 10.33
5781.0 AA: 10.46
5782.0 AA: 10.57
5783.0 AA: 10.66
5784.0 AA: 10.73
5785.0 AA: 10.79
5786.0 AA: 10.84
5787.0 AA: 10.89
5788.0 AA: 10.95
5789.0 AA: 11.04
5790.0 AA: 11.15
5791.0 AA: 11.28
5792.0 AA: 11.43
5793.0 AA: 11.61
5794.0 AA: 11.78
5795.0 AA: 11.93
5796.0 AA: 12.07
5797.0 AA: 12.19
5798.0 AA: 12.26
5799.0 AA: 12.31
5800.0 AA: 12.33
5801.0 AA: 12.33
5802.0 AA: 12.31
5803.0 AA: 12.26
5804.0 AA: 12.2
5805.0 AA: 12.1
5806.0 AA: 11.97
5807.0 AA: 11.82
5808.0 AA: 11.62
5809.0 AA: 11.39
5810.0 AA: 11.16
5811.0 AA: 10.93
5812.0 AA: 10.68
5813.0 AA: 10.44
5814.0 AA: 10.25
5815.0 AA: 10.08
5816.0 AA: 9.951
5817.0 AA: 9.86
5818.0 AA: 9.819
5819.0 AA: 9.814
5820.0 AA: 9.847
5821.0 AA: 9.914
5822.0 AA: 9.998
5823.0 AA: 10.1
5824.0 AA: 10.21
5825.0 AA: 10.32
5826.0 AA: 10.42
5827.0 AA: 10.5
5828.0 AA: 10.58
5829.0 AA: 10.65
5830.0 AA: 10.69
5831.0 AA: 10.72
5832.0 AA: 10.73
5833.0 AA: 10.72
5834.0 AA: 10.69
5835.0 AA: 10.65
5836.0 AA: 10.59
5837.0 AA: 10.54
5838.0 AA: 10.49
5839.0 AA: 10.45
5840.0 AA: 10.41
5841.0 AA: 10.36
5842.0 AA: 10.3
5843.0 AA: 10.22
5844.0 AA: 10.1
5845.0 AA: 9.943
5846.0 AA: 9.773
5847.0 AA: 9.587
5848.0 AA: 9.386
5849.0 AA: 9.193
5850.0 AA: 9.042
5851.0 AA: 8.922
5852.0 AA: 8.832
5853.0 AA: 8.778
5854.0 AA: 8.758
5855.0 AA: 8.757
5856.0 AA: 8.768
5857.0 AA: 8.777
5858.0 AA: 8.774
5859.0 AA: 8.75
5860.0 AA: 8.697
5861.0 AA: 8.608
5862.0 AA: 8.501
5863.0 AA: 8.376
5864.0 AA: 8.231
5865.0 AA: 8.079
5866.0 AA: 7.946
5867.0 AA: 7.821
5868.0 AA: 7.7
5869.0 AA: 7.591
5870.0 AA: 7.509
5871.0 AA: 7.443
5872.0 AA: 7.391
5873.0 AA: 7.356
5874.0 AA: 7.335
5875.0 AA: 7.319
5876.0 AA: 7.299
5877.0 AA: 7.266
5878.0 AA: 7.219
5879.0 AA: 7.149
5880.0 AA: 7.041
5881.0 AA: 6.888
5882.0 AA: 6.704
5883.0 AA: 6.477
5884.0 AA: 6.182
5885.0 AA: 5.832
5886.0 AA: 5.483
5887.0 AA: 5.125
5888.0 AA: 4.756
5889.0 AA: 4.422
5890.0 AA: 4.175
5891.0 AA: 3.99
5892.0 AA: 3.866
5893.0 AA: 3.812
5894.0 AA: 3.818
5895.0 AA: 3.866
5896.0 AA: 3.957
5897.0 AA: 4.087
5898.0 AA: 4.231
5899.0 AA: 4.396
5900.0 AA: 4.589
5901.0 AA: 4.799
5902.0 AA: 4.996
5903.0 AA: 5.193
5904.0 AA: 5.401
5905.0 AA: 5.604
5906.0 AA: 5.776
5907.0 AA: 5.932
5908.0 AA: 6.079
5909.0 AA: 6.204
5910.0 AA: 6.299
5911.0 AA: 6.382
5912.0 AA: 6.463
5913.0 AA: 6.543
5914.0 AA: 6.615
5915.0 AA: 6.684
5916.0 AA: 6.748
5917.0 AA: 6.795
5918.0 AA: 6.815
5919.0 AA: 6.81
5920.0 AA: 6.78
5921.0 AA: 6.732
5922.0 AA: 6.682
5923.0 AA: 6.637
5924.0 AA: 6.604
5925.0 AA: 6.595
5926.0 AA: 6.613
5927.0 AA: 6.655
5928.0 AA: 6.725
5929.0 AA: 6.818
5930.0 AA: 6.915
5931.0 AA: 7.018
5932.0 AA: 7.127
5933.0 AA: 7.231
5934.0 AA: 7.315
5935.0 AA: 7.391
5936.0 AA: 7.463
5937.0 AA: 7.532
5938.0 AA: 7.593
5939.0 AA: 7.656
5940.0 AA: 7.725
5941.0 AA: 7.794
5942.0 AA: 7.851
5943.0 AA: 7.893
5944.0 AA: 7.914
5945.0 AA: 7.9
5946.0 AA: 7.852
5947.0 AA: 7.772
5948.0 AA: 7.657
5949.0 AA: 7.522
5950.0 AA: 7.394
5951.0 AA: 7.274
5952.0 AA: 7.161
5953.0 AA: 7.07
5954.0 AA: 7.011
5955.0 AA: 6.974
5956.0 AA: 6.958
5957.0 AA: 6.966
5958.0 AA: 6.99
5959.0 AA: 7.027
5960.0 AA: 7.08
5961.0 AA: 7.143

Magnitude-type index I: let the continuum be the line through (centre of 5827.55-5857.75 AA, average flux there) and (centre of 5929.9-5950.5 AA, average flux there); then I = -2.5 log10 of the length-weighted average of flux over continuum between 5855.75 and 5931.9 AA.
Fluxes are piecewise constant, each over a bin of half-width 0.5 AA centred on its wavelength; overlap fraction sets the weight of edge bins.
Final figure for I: 0.32 mag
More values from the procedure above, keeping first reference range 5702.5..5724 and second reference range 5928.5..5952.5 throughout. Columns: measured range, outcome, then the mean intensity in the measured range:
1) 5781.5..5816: -0.235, 11.4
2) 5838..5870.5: -0.057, 8.99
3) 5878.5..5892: 0.401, 5.64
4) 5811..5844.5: -0.172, 10.3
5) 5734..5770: -0.137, 11.1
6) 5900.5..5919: 0.275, 6.09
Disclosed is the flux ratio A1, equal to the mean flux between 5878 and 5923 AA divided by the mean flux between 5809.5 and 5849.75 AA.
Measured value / 0.55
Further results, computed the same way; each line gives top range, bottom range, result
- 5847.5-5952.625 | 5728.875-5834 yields 0.63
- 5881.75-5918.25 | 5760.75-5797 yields 0.51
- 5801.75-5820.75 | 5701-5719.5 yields 1.07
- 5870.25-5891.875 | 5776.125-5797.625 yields 0.57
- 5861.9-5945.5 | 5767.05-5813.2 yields 0.59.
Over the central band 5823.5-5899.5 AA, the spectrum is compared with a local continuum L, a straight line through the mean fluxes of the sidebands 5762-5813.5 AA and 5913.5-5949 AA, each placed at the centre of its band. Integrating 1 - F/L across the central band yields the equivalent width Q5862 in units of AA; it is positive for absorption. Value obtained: 8.86 AA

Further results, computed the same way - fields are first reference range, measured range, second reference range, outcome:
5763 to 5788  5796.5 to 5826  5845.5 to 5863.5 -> -4.59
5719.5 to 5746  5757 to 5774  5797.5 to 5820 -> 1.41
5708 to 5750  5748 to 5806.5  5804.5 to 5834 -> -2.02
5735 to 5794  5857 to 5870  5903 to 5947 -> 0.23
